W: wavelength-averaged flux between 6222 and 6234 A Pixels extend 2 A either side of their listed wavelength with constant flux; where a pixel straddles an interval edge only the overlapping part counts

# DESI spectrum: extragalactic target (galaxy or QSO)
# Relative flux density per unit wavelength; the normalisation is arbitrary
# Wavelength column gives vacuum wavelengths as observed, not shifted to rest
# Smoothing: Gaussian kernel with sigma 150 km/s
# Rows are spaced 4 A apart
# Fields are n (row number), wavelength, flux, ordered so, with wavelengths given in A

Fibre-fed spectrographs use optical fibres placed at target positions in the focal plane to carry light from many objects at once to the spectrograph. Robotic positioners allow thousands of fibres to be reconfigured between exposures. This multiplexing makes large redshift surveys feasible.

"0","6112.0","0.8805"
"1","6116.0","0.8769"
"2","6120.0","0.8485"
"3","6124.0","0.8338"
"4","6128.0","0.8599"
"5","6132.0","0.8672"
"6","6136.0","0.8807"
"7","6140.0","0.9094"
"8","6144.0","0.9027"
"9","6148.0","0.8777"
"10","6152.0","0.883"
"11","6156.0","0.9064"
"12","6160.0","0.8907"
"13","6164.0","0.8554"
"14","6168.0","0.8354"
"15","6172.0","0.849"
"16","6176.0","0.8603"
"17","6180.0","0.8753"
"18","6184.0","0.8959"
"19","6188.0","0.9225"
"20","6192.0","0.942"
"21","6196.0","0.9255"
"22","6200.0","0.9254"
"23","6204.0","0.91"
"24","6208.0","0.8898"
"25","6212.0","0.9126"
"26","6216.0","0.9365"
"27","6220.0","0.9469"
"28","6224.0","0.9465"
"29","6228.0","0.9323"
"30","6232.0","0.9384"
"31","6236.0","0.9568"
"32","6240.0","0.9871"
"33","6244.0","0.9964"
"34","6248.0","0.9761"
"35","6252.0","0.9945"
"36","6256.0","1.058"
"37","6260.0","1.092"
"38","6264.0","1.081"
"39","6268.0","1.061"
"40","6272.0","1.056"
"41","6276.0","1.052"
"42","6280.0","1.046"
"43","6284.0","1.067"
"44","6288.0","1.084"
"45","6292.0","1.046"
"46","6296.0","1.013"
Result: 0.939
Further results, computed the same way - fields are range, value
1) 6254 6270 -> 1.07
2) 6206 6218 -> 0.913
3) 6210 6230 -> 0.935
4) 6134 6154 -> 0.891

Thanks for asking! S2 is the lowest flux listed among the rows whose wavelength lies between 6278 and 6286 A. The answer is 1.046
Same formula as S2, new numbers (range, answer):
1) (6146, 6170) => 0.8354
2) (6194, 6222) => 0.8898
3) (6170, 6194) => 0.849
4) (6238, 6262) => 0.9761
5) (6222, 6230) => 0.9323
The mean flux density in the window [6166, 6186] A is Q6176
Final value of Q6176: 0.863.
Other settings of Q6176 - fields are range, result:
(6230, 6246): 0.97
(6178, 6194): 0.909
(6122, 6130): 0.847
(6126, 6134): 0.864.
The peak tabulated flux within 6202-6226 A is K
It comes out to 0.9469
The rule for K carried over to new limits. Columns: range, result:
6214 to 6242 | 0.9871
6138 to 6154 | 0.9094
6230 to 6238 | 0.9568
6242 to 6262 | 1.092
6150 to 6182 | 0.9064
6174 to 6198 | 0.942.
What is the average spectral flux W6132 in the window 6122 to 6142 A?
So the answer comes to 0.87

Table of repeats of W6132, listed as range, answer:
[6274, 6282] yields 1.05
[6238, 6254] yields 0.989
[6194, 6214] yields 0.913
